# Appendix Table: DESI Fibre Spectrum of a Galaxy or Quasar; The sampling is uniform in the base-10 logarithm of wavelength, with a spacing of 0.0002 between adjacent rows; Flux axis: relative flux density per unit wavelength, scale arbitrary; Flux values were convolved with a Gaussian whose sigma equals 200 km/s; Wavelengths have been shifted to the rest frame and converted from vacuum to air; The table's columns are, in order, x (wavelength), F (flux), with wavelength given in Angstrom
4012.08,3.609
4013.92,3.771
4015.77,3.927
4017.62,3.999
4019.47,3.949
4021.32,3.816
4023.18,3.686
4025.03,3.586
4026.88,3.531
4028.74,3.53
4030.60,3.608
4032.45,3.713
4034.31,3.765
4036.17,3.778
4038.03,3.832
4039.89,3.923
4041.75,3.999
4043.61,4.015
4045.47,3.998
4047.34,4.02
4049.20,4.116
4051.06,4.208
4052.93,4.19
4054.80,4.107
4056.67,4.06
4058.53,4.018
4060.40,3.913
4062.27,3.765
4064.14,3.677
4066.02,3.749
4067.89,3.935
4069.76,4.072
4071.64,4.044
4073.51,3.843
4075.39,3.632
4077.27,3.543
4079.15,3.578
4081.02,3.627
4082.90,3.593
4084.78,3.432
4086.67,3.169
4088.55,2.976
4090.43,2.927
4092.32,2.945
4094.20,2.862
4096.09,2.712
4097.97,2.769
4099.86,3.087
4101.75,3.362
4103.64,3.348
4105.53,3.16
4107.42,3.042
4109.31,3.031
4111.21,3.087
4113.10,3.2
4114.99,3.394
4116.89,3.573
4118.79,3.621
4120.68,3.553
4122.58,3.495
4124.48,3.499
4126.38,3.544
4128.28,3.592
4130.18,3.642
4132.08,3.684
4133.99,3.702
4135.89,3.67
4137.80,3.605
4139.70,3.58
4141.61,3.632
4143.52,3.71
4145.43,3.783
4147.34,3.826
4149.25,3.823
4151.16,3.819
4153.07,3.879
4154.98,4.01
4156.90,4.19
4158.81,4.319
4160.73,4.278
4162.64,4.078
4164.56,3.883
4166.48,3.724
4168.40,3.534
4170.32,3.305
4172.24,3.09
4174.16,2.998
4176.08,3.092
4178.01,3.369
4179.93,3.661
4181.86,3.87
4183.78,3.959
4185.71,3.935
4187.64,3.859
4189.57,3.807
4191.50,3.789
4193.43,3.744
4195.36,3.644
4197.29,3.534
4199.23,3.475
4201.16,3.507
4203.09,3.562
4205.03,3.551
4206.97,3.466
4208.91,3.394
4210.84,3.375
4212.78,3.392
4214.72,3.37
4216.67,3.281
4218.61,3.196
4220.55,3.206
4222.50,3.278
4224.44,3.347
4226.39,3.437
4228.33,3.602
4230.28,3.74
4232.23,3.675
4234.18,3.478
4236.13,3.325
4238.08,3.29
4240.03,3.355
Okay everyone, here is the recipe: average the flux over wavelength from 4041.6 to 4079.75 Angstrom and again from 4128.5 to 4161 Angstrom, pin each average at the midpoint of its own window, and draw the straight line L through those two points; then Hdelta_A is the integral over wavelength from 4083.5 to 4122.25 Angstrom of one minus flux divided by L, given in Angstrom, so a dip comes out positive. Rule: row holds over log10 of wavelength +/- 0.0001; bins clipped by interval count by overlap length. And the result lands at 7.01 Angstrom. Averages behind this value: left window 3.93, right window 3.82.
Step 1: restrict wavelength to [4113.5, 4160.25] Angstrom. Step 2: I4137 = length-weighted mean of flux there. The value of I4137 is 3.71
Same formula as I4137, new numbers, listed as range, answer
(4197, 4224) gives 3.39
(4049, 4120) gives 3.5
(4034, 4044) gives 3.89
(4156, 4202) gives 3.69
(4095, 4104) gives 3.03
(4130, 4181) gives 3.7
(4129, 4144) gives 3.65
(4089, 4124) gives 3.18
